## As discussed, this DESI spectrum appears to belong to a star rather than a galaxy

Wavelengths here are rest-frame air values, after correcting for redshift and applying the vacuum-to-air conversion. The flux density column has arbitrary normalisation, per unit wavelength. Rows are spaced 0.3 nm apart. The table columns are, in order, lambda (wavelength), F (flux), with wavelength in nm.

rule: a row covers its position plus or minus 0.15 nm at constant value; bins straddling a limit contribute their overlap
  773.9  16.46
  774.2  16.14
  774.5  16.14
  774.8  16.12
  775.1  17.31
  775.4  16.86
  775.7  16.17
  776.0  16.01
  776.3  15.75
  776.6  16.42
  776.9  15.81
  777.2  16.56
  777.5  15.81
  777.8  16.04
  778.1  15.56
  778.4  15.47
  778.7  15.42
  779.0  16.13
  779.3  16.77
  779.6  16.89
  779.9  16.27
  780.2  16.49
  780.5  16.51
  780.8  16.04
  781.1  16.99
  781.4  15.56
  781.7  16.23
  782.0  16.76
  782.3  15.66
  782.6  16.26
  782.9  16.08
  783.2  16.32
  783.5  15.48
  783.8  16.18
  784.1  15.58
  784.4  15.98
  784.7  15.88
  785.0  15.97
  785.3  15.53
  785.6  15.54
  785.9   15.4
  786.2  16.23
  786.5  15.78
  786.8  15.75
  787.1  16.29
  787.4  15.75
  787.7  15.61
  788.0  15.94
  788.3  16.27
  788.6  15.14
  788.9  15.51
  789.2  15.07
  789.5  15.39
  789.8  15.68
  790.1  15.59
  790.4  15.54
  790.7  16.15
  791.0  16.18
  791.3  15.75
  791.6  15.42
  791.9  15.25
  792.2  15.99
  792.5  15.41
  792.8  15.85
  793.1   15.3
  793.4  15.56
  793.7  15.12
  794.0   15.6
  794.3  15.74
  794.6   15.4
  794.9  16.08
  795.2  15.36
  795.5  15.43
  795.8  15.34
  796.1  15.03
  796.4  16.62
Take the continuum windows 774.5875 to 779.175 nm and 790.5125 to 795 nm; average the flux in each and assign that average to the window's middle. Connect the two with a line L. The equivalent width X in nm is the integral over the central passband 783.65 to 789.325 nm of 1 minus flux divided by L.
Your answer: 0.024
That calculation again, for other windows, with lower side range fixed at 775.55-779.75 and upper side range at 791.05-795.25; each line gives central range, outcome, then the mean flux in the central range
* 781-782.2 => -0.03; 16.3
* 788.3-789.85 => 0.03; 15.4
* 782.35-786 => 0.00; 15.9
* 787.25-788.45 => -0.01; 15.9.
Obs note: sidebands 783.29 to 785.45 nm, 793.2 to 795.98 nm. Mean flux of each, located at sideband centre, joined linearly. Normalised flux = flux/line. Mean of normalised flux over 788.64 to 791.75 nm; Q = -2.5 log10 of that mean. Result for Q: 0.00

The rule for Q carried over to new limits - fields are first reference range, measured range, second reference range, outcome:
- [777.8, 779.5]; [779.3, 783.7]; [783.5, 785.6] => -0.028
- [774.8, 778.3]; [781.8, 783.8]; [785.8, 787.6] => -0.007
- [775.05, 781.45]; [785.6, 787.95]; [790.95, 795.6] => 0.003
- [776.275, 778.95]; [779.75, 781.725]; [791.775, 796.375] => -0.033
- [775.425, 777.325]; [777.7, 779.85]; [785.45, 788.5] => 0.003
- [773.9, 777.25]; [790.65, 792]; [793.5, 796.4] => -0.005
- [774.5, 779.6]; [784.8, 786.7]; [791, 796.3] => 0.006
